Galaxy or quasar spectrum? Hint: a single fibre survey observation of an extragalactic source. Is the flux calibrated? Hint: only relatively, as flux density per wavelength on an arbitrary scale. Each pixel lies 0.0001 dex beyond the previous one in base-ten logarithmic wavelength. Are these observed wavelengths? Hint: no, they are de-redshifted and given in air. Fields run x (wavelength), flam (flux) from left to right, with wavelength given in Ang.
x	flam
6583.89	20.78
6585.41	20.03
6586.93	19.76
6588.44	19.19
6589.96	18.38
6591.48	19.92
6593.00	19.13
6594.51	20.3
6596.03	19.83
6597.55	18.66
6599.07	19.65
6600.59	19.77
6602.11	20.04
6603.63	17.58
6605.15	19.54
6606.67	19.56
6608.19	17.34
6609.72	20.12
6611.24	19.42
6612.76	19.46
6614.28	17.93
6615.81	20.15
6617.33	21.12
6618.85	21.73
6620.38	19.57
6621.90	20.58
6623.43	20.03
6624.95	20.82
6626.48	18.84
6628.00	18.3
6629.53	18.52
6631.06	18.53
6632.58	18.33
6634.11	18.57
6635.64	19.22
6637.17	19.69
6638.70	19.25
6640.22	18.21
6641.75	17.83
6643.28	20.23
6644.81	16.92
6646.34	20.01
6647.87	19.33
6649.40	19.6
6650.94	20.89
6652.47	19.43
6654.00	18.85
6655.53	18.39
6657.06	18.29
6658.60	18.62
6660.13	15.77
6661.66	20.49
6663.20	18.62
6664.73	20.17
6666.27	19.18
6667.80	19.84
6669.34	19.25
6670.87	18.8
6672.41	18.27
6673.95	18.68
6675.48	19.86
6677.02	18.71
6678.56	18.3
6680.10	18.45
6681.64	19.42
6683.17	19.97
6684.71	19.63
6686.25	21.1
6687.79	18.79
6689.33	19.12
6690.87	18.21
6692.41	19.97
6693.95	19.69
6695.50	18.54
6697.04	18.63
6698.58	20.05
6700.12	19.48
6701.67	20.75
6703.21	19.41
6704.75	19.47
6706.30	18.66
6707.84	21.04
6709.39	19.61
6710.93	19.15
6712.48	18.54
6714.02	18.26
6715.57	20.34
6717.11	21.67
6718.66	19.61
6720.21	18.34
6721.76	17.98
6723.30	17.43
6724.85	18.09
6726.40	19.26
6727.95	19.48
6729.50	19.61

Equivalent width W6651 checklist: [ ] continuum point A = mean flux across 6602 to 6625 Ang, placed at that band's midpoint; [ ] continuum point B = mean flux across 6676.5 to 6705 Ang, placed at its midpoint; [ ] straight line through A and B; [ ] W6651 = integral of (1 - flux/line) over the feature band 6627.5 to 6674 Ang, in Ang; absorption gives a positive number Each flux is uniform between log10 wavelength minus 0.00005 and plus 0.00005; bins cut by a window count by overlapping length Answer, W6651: 1.4 Ang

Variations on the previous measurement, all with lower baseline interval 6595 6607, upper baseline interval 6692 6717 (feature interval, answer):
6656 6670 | 0.4 Ang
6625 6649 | 0.7 Ang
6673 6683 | 0.3 Ang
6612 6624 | -0.4 Ang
